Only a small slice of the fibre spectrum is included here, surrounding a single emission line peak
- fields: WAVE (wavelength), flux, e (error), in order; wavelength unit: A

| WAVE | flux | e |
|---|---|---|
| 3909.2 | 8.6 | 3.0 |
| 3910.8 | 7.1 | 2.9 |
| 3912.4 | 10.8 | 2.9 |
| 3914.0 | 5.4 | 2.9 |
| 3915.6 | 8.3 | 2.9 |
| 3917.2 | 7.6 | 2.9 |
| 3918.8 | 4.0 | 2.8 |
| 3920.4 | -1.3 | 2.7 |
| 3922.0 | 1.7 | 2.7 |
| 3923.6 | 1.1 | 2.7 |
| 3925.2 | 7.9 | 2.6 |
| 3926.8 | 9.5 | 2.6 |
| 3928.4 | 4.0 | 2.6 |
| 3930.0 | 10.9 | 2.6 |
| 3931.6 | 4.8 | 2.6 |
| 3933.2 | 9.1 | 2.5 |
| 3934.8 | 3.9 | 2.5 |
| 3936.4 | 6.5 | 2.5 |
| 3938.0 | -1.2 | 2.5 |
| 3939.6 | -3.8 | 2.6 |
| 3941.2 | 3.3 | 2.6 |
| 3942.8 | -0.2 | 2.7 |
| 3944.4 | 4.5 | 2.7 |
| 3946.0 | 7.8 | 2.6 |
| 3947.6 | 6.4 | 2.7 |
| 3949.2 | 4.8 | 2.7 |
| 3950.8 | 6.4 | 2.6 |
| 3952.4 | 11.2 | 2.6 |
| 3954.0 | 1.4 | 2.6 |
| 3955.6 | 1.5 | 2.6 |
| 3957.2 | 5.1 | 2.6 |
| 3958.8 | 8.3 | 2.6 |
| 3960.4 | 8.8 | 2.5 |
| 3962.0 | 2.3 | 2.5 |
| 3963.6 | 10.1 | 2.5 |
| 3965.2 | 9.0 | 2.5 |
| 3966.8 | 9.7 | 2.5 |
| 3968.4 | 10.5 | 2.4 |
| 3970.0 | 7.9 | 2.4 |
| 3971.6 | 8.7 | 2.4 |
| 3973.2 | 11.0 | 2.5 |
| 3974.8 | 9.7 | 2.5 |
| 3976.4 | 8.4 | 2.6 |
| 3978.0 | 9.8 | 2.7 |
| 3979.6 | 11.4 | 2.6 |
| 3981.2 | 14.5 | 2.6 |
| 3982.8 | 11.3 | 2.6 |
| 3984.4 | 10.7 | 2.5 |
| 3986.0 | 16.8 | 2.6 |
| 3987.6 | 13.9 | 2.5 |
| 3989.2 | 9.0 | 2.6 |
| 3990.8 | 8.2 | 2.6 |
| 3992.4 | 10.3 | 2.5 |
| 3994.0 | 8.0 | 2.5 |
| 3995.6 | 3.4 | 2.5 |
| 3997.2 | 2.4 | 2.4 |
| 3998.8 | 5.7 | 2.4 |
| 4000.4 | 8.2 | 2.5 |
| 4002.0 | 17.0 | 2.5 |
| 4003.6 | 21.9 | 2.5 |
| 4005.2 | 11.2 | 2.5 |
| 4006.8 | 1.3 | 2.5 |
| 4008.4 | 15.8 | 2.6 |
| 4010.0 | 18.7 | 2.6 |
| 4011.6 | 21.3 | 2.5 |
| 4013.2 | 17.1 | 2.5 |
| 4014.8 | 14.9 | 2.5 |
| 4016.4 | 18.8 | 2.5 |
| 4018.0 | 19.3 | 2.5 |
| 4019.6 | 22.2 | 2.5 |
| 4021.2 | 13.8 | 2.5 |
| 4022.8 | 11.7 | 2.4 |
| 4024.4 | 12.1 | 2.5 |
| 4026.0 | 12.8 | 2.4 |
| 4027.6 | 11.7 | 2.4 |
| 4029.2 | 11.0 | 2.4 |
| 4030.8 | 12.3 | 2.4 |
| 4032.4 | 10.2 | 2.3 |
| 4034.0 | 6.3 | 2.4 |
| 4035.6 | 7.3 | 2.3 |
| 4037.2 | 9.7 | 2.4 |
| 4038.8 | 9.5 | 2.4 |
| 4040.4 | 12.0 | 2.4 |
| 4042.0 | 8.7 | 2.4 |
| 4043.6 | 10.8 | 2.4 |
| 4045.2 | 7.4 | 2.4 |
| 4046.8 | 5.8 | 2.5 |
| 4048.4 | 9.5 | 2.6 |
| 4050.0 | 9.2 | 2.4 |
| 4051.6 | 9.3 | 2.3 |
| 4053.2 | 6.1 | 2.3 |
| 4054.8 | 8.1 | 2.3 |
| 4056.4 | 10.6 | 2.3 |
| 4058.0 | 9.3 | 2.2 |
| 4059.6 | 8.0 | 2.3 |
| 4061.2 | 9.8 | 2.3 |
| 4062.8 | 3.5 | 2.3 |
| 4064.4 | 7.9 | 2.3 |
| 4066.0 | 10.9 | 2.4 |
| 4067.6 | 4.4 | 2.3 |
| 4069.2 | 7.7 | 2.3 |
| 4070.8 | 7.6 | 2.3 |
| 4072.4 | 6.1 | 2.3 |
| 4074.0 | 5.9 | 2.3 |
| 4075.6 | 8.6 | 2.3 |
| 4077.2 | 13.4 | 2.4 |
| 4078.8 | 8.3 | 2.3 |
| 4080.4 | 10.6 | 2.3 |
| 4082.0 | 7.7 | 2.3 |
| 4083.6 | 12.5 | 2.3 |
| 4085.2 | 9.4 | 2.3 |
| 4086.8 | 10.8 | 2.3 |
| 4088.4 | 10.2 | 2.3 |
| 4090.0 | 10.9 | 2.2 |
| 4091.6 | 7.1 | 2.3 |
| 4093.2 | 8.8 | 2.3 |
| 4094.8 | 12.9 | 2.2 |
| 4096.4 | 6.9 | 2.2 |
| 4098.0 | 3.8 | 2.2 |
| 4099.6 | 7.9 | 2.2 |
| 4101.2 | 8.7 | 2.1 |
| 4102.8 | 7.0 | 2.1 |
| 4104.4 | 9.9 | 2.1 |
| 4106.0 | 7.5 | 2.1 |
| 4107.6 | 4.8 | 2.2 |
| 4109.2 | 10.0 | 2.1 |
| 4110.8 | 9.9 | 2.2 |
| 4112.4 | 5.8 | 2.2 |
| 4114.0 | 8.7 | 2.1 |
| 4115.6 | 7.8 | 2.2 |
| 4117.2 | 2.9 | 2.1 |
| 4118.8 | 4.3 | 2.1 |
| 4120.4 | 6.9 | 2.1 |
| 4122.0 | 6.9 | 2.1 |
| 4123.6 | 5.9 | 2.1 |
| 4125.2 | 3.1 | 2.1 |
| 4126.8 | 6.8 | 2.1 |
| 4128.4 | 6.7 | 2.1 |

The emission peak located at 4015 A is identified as Lyman alpha 1216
